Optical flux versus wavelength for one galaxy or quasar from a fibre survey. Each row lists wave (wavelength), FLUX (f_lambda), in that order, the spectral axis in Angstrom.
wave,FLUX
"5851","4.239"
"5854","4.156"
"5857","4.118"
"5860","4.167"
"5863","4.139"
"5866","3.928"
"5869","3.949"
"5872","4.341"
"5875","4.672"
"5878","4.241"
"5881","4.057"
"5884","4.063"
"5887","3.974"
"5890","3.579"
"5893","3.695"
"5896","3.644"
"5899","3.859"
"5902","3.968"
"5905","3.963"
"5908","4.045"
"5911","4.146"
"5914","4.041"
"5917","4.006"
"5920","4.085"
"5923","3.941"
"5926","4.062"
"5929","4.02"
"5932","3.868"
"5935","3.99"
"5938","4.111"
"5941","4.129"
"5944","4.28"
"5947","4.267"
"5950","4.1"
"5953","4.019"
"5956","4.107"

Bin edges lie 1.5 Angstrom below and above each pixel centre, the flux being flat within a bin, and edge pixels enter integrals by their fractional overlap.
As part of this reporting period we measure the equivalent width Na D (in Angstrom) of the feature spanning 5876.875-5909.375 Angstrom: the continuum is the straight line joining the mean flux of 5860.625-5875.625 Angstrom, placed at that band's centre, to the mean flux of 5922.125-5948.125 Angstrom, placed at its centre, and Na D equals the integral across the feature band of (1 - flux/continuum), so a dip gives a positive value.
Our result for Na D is 1.8 Angstrom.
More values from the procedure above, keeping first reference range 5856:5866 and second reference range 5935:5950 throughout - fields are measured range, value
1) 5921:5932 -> 0.4 Angstrom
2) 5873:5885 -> -0.4 Angstrom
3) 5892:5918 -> 1.3 Angstrom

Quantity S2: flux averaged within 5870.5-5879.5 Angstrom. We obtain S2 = 4.42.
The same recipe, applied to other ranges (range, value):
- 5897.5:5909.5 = 3.96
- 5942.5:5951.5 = 4.22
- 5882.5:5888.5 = 4.02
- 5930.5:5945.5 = 4.08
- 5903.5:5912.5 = 4.05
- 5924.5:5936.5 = 3.98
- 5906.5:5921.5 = 4.06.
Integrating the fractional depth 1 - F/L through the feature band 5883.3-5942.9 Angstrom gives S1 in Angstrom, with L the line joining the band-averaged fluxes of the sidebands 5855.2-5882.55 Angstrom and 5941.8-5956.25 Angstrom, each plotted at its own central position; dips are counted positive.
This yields 3.0 Angstrom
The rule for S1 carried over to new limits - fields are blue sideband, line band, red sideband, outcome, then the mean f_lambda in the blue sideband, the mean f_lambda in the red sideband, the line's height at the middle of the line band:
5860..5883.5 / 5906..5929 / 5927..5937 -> -0.1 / 4.18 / 3.97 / 4.02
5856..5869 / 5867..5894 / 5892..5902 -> -1.0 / 4.07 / 3.77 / 3.91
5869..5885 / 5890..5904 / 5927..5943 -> 1.3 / 4.25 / 4.03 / 4.18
